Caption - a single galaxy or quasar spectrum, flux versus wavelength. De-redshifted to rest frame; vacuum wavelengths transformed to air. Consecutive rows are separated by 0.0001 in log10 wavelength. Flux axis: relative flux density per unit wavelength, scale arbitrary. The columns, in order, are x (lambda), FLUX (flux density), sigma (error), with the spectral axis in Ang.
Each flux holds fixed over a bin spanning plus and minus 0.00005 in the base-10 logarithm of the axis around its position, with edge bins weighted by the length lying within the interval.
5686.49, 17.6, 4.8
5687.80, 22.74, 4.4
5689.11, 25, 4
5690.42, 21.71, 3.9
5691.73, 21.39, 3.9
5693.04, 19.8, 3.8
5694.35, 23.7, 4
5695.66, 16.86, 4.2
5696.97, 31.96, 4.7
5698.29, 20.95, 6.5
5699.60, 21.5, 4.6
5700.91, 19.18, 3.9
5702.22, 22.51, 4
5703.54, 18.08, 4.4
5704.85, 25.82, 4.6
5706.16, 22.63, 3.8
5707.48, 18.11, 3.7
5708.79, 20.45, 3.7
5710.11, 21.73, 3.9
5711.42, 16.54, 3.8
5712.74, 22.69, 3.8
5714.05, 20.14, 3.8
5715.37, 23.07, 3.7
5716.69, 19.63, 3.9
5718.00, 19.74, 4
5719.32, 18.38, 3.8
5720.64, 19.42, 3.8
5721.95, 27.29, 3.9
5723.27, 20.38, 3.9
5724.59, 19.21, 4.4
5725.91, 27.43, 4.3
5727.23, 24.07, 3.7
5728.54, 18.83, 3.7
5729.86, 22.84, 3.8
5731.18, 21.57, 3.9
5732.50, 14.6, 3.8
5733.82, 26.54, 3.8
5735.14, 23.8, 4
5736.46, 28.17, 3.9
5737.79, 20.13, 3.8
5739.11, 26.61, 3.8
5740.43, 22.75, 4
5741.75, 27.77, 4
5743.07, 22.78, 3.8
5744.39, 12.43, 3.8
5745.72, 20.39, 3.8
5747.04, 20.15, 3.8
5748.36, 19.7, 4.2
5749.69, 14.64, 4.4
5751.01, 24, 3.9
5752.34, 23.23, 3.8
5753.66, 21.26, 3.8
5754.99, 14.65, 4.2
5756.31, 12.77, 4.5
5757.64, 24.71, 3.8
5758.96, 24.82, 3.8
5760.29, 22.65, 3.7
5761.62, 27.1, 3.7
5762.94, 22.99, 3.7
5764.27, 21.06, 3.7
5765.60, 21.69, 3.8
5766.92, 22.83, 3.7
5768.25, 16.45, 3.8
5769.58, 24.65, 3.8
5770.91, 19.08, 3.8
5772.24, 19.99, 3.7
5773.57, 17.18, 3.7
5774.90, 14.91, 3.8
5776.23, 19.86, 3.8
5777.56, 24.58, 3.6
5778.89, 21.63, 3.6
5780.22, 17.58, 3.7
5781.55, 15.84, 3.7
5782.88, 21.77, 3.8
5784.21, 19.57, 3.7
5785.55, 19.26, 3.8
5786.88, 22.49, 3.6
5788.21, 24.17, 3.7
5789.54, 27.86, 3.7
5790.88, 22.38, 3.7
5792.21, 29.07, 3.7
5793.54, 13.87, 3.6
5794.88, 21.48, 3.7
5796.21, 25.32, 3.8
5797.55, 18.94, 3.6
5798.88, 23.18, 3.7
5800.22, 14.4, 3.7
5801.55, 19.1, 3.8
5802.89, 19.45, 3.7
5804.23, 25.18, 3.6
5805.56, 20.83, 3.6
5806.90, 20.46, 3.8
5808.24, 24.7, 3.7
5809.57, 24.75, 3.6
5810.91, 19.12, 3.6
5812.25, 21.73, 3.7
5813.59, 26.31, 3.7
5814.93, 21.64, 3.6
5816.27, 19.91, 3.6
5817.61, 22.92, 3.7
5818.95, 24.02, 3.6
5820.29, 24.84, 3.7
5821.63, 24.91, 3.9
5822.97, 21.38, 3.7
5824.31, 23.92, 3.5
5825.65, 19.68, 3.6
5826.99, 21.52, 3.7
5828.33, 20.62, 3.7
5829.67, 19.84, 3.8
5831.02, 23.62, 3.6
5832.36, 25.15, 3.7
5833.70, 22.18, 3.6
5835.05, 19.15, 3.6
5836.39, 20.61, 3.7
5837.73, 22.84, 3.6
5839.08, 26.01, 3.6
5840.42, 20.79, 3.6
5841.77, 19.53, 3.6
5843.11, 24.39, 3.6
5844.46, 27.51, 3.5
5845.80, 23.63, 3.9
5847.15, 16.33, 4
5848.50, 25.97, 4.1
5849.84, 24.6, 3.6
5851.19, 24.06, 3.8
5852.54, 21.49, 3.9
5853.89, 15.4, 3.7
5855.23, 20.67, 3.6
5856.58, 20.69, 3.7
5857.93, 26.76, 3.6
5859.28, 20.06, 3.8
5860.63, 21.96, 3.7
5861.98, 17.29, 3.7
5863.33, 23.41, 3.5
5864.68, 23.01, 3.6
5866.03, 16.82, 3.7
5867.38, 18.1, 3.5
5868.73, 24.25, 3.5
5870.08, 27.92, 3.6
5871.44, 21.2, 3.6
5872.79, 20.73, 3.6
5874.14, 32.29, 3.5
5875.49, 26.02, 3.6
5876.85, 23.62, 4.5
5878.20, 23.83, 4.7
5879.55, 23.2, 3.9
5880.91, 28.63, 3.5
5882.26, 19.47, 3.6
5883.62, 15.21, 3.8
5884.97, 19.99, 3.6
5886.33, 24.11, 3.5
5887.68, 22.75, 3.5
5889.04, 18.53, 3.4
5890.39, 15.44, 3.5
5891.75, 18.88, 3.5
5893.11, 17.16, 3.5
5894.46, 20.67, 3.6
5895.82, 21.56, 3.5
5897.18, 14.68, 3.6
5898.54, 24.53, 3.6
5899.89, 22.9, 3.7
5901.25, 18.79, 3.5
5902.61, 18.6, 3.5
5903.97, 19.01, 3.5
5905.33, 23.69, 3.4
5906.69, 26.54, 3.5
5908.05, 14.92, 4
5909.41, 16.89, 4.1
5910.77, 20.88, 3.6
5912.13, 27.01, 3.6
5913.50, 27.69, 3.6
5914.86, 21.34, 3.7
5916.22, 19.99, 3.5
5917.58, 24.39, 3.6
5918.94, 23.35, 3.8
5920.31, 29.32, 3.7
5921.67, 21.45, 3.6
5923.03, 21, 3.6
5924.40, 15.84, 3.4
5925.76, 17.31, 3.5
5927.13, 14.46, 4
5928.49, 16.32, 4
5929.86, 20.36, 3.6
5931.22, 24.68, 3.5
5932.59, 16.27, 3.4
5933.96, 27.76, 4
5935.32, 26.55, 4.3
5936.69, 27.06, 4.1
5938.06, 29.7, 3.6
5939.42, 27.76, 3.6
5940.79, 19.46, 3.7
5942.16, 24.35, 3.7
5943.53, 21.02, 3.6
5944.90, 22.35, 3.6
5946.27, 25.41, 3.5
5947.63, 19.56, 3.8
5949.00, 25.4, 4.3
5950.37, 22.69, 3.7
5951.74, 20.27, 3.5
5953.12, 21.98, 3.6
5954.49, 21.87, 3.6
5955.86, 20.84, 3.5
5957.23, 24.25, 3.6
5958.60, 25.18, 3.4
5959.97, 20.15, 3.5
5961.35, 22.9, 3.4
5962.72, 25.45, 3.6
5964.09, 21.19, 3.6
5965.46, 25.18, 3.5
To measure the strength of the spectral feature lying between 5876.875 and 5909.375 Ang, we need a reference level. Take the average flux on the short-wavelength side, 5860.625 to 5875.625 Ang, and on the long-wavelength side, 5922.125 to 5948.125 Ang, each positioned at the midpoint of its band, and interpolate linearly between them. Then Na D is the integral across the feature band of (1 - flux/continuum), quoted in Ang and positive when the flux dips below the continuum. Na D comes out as 2.7 Ang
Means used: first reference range 22.7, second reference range 22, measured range 20.6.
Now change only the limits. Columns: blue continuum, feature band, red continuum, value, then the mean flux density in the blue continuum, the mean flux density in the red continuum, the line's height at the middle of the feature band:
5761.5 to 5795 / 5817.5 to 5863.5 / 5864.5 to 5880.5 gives 0.9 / 21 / 23.5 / 22.7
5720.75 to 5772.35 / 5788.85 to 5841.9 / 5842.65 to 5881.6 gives 0.7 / 21.7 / 22.9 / 22.4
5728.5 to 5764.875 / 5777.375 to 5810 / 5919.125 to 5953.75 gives 0.5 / 21.6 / 22.3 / 21.8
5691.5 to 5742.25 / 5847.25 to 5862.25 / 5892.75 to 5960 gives 0.2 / 21.9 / 21.9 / 21.9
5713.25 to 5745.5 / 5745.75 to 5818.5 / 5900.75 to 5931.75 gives 2.0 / 22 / 21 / 21.7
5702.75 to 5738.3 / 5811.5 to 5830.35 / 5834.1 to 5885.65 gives -0.2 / 21.5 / 22.3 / 22.1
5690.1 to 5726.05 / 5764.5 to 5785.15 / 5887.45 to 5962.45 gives 1.5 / 21.3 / 21.7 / 21.5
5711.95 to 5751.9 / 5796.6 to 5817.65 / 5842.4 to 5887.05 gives 0.7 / 21.6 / 22.5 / 22.1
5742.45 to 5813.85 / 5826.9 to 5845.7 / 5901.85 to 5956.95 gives -1.0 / 20.9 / 22.1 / 21.4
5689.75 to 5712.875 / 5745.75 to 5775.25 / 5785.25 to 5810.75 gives 1.6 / 21.4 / 21.9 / 21.7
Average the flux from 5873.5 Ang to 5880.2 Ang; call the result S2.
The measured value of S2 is 25.8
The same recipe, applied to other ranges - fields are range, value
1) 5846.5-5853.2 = 22.5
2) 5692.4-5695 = 21.8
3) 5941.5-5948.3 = 22.6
